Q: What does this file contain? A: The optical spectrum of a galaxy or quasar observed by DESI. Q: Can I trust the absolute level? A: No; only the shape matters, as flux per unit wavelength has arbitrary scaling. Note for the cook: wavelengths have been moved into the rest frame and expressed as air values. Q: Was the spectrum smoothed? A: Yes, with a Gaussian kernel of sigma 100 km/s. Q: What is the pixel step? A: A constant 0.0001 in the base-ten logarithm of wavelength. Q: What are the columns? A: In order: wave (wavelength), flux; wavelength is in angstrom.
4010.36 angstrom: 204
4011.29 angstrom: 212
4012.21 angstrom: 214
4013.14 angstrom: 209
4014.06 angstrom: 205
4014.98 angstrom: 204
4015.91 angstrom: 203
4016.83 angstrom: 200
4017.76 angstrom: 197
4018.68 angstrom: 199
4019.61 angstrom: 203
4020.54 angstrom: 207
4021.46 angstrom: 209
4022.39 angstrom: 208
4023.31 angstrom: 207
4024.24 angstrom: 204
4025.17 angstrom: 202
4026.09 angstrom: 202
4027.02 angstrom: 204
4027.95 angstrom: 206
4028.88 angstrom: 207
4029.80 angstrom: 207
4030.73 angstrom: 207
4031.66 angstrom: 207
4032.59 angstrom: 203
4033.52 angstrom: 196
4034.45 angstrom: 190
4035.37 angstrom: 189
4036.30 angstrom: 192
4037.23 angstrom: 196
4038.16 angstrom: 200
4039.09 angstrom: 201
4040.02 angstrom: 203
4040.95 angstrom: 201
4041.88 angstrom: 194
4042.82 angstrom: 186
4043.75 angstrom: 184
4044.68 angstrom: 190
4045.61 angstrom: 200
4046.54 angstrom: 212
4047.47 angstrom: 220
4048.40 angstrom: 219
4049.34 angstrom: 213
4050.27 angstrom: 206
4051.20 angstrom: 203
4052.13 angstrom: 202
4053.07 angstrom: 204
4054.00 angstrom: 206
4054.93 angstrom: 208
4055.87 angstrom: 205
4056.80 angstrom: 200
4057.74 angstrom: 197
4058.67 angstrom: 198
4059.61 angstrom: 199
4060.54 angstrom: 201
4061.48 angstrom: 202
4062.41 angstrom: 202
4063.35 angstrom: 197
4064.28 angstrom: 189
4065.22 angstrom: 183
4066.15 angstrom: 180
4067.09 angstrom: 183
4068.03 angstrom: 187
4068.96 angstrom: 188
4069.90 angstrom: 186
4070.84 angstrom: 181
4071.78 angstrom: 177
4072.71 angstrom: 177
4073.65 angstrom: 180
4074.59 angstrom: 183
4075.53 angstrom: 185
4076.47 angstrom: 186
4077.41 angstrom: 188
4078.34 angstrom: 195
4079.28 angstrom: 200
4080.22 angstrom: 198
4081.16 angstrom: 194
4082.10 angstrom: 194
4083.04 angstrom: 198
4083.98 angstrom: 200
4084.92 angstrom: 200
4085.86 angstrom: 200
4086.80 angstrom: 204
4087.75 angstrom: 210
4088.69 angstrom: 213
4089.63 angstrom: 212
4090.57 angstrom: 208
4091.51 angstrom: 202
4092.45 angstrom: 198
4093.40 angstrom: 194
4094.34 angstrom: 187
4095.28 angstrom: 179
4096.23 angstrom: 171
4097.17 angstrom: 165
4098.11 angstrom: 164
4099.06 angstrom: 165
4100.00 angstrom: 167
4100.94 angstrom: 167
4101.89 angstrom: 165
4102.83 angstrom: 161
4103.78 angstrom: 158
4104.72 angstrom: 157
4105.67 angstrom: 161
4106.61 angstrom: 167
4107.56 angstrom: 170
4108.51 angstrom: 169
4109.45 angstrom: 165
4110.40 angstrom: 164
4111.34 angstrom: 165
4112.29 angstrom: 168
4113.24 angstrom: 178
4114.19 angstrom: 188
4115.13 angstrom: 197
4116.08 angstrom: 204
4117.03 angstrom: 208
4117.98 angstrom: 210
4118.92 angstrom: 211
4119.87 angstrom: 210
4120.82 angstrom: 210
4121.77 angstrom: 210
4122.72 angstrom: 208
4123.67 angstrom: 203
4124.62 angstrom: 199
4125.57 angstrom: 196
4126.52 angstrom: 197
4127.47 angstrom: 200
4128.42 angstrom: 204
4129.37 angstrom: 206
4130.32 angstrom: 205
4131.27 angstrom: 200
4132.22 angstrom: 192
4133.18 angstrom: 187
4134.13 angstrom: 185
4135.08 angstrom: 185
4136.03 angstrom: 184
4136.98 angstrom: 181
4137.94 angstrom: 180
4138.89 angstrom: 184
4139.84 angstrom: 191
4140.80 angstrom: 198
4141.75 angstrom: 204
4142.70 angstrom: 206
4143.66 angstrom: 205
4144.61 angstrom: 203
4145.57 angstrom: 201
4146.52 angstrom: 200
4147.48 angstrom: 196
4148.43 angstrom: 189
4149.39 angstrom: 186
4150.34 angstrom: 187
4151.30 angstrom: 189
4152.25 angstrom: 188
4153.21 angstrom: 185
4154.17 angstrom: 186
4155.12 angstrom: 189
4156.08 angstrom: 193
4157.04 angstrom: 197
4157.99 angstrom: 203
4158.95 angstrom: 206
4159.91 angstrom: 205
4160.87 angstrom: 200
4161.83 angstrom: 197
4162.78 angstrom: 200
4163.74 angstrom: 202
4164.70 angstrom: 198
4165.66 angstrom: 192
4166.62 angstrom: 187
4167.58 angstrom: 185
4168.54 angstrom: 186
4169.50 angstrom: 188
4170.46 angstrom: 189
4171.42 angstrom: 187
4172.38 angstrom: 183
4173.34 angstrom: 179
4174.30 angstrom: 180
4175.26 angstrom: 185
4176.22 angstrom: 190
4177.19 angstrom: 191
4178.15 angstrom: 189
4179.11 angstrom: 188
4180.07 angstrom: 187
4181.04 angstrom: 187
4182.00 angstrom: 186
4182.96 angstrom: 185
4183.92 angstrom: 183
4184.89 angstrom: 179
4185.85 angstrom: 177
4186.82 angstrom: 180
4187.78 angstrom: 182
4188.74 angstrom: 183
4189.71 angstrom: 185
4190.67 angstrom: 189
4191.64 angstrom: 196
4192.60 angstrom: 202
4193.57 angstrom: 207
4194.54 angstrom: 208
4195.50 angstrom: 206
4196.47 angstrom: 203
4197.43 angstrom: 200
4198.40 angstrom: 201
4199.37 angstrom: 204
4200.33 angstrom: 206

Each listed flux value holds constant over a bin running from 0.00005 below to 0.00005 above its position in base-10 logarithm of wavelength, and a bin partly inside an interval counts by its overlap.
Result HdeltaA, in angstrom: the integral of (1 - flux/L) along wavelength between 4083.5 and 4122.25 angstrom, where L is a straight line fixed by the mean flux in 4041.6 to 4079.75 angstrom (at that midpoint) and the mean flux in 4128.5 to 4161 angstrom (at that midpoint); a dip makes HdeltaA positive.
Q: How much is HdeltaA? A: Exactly 1.8 angstrom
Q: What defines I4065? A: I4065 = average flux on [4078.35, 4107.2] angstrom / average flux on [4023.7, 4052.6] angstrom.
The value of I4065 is 0.92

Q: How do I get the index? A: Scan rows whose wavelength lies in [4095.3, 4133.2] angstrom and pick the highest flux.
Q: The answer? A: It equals 211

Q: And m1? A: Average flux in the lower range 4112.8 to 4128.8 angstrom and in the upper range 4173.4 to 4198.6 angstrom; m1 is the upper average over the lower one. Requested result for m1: 0.94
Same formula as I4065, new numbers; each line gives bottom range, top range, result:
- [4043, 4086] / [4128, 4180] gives 0.98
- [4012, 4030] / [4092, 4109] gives 0.83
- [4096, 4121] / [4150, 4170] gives 1.09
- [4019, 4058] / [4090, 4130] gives 0.92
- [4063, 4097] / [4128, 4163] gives 1.01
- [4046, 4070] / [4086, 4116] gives 0.90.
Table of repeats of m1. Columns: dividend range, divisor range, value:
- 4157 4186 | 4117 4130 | 0.93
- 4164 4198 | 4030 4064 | 0.94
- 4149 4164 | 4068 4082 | 1.04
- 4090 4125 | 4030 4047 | 0.93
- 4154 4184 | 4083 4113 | 1.06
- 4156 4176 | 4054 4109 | 1.03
